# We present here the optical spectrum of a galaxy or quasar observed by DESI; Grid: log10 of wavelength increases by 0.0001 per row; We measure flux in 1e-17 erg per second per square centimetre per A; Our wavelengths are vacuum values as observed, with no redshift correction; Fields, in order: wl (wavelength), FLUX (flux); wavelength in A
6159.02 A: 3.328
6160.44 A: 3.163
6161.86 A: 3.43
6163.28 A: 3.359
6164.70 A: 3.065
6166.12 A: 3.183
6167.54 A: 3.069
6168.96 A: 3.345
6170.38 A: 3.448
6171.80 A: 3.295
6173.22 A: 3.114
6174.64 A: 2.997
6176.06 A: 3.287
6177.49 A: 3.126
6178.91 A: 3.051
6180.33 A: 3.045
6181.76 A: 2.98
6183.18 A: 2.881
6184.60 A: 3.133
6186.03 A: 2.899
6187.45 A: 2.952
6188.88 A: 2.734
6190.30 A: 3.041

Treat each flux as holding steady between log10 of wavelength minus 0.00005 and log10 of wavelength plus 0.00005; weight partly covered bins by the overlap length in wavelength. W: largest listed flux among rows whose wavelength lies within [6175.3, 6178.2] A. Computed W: 3.287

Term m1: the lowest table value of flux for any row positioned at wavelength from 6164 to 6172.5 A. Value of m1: 3.065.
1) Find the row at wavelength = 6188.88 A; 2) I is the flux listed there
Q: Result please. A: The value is 2.734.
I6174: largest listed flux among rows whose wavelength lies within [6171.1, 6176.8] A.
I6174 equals 3.295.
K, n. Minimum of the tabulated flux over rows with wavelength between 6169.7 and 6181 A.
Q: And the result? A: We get 2.997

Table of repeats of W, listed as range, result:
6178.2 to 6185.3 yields 3.133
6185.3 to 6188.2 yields 2.952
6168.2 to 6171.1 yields 3.448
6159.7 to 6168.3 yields 3.43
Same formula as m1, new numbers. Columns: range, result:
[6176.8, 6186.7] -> 2.881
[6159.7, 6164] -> 3.163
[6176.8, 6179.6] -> 3.051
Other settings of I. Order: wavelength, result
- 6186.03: 2.899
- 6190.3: 3.041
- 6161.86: 3.43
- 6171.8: 3.295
